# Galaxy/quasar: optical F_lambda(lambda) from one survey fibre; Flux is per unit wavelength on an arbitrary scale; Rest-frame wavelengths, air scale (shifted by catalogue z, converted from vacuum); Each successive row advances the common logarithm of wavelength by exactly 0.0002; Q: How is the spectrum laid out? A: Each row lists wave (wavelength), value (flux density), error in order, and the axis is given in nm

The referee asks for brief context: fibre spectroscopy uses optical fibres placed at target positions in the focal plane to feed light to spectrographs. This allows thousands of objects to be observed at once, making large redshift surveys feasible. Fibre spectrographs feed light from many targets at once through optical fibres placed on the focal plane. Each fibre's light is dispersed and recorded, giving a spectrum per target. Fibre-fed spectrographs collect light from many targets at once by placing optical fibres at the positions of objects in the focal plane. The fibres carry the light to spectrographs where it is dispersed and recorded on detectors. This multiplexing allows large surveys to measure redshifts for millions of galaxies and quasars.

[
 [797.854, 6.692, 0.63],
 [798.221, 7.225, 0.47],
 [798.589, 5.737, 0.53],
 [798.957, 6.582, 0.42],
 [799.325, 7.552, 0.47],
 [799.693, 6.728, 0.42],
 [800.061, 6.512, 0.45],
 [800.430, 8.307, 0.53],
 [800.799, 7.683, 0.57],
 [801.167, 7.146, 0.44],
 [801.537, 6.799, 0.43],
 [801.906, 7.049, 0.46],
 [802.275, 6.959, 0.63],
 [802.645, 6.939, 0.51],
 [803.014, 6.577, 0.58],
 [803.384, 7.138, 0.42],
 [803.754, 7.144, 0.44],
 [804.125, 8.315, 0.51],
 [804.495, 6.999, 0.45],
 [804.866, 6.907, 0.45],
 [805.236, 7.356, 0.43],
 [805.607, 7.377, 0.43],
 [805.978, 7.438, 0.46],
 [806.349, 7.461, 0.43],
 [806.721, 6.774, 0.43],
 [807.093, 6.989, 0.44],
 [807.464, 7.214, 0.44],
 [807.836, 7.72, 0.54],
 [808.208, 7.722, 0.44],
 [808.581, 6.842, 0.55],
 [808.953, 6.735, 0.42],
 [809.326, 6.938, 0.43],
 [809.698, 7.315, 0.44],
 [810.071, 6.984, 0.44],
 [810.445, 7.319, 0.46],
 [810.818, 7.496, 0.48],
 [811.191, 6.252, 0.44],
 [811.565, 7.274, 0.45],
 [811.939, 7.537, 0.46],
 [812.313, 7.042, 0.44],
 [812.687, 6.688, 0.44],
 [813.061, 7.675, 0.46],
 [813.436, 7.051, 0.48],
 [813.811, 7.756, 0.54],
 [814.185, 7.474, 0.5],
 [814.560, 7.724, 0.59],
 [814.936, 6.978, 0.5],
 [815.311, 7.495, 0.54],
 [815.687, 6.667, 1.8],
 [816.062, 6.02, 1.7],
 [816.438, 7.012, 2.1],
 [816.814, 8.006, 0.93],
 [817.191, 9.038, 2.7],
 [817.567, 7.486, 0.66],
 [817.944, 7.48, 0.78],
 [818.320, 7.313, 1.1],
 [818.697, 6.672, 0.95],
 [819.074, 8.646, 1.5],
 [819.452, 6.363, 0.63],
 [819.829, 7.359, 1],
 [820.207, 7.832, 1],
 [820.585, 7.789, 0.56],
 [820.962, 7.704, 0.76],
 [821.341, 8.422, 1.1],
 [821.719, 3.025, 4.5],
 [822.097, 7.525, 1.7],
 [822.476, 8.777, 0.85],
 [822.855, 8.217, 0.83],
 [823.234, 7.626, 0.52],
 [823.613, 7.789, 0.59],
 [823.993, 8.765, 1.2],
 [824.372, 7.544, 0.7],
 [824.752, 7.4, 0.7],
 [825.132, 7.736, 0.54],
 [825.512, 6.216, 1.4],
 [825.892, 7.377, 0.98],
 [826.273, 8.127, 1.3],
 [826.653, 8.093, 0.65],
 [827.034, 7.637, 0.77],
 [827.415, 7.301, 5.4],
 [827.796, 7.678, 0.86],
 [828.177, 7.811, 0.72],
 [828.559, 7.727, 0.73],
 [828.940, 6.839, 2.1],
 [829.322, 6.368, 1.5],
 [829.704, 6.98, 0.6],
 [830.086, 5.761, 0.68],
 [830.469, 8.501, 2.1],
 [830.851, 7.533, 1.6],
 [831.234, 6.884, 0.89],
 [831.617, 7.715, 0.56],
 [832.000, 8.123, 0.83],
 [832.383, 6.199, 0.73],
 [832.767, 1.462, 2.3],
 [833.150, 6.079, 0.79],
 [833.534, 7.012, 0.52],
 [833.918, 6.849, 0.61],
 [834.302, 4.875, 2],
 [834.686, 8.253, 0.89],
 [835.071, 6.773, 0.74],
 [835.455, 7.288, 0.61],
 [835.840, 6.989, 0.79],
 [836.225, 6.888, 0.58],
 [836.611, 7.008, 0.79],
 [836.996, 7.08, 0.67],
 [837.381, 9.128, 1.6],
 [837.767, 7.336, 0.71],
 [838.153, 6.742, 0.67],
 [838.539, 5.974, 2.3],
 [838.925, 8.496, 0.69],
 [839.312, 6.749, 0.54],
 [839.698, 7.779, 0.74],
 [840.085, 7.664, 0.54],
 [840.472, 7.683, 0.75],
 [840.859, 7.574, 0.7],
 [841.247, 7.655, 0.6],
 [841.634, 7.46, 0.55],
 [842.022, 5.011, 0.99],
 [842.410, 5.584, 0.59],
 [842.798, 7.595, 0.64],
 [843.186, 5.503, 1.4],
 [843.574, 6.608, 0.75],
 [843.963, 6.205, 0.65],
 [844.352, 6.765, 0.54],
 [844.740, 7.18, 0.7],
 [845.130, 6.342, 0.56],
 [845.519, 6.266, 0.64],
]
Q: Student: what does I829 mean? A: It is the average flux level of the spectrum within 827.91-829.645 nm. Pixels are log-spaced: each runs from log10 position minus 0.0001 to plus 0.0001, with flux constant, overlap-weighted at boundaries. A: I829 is 7.19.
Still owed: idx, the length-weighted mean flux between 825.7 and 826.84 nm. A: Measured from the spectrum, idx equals 7.86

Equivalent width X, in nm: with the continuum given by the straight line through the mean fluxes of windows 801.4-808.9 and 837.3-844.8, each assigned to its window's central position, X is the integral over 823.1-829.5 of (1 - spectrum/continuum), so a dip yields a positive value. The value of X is -0.41 nm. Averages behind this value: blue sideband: 7.18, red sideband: 7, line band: 7.53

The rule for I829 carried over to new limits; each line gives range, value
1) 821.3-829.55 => 7.44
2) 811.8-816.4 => 7.17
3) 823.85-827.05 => 7.64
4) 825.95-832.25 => 7.43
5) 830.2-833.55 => 6.57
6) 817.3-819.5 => 7.45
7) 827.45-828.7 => 7.68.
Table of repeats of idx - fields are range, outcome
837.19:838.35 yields 7.72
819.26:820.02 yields 6.86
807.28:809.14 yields 7.24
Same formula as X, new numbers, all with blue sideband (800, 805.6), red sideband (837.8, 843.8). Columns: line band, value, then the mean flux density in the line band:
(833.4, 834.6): 0.10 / 6.39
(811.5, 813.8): -0.04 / 7.25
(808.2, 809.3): 0.03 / 6.97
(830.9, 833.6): 0.29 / 6.24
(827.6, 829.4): -0.08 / 7.34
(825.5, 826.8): -0.10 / 7.6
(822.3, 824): -0.27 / 8.17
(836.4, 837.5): -0.10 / 7.63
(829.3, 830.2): 0.08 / 6.42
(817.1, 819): -0.13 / 7.59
